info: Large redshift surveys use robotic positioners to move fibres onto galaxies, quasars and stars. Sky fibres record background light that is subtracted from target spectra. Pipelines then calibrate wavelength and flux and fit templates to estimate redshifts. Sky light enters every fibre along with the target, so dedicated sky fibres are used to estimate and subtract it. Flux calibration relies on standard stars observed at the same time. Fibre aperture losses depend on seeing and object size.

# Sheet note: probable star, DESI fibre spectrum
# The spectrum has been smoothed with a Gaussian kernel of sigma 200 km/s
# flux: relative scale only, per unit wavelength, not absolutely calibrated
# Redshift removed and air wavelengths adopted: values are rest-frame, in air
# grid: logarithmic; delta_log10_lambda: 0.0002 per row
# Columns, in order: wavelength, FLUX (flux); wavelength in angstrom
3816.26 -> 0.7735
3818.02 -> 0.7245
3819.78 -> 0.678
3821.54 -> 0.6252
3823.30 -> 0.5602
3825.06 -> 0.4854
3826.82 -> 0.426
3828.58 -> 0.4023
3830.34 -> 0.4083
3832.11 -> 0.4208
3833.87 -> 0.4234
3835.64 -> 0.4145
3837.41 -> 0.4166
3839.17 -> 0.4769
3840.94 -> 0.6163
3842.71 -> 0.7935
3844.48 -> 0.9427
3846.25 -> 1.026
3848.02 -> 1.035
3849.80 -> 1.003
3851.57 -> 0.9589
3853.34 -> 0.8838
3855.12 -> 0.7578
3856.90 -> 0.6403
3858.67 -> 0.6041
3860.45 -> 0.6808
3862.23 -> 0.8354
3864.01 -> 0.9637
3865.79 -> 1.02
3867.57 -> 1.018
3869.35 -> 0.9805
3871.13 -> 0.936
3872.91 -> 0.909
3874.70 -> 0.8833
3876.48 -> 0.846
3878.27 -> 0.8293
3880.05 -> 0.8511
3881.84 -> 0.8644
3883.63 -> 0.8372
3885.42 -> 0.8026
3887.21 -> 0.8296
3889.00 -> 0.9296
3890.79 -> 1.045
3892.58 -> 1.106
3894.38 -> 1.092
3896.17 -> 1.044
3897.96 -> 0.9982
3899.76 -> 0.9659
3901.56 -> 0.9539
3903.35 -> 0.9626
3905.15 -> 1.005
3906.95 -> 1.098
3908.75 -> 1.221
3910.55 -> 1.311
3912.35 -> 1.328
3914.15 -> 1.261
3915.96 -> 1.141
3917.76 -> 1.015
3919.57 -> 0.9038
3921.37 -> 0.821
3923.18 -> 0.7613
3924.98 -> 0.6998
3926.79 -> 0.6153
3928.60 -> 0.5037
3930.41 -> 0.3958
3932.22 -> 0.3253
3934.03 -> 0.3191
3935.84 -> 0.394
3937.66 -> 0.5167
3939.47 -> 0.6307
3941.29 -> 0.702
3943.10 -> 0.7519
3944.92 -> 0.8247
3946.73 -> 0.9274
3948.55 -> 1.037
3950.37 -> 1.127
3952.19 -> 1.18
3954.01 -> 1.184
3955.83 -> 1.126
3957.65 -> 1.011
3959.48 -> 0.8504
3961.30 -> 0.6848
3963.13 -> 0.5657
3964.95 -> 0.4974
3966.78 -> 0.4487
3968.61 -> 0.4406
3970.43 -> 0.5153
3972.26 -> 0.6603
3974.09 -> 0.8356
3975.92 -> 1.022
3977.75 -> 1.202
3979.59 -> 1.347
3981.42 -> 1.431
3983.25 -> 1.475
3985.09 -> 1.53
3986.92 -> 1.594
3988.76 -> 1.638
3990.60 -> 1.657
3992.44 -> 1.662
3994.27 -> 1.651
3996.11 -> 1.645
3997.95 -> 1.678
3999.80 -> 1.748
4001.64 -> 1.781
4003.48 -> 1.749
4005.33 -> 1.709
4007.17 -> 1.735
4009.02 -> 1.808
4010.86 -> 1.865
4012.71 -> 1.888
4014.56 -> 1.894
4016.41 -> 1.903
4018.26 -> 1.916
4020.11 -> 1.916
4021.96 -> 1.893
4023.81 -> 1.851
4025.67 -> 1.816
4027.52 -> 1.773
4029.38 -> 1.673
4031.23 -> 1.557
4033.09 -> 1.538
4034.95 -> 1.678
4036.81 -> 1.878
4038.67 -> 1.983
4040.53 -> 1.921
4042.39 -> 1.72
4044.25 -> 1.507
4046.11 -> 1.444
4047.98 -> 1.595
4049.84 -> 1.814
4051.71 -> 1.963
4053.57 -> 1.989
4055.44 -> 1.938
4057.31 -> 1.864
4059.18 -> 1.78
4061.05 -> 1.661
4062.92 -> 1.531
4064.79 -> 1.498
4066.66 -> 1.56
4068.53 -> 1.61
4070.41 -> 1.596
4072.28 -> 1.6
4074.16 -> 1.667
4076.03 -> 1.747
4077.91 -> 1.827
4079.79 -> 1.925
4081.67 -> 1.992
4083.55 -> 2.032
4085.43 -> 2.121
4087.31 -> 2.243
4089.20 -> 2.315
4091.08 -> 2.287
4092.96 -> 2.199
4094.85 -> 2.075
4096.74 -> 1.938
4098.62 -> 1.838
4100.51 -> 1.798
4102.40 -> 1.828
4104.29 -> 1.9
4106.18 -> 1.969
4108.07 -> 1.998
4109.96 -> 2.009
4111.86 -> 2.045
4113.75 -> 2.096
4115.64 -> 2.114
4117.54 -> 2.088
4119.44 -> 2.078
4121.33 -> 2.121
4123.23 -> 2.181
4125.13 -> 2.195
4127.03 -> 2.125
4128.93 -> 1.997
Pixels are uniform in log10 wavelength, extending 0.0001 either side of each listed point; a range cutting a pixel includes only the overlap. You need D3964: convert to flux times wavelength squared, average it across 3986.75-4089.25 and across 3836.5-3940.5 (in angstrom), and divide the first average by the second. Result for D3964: 2.24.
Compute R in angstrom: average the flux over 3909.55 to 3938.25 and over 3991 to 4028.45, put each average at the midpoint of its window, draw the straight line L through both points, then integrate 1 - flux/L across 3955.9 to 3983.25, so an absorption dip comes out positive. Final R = 9.8 angstrom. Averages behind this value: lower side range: 0.773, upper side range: 1.79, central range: 0.854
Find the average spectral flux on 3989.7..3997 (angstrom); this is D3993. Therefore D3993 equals 1.66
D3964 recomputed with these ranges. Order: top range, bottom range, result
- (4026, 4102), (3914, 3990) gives 2.18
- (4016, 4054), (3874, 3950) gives 2.18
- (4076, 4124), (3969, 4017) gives 1.42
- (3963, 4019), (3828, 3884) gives 1.96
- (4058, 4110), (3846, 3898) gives 2.31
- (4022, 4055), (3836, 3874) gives 2.32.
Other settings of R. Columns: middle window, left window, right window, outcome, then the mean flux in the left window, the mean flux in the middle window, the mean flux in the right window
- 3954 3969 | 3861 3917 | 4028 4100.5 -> 6.62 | 0.994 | 0.741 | 1.82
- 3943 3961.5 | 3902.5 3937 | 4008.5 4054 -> 2.05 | 0.843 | 0.994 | 1.79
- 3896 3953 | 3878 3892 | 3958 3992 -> 4.78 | 0.881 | 0.864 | 1.03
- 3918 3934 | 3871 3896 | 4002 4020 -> 7.70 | 0.915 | 0.627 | 1.83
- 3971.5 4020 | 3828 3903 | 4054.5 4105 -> -4.01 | 0.824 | 1.59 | 1.87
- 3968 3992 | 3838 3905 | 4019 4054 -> 4.46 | 0.889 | 1.2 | 1.76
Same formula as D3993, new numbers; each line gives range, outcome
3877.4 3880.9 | 0.842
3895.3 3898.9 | 1.02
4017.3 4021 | 1.92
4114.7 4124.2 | 2.12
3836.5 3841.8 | 0.503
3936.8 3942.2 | 0.618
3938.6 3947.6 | 0.768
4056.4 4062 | 1.77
